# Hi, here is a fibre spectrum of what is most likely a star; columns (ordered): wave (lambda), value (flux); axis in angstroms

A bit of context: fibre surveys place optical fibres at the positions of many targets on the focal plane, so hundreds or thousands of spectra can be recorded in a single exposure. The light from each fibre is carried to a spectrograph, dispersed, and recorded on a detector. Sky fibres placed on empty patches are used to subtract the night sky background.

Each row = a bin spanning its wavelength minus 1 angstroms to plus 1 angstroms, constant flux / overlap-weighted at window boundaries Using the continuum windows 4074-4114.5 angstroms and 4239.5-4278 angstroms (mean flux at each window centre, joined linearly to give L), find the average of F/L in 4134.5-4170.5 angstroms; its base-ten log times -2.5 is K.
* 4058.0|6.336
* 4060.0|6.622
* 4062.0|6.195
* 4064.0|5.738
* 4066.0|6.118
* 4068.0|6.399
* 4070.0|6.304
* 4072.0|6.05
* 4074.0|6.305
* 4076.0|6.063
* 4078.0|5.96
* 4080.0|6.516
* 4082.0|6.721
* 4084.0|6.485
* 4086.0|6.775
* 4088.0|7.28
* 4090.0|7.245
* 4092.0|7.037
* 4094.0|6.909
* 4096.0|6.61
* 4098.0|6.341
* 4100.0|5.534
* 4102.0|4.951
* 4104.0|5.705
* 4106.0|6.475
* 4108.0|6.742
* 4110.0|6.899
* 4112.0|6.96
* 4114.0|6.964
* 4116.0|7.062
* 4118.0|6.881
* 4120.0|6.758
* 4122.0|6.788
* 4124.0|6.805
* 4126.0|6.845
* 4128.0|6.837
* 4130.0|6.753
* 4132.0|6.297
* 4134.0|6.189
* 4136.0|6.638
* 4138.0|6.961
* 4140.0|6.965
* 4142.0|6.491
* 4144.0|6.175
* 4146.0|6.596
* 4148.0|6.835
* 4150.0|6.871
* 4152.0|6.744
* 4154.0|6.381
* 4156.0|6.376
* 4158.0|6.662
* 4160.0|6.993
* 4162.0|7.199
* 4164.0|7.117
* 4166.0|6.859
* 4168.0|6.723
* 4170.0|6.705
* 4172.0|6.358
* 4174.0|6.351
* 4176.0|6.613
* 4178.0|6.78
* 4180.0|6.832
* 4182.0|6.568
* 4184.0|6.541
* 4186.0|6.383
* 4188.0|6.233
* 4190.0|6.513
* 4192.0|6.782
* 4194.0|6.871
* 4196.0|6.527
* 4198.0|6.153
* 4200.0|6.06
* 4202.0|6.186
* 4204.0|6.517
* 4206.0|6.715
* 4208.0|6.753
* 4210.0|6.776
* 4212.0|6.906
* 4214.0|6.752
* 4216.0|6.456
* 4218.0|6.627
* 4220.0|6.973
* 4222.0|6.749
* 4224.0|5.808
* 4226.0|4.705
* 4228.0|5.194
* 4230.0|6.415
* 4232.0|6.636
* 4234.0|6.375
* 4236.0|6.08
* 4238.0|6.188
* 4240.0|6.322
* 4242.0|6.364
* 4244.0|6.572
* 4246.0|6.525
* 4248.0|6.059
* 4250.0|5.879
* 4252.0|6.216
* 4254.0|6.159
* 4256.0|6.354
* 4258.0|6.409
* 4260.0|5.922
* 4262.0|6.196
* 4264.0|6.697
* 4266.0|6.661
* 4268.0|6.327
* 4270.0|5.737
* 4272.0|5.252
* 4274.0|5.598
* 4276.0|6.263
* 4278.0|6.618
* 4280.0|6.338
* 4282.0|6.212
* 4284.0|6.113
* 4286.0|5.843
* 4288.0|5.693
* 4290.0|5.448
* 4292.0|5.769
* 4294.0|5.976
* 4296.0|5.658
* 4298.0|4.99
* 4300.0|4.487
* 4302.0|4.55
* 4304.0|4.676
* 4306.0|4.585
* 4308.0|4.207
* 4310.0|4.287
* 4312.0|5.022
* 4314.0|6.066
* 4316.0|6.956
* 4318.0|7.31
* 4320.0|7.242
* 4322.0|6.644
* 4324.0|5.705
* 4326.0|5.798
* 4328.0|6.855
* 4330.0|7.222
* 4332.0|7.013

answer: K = -0.056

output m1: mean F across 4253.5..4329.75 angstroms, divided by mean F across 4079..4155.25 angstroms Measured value 0.89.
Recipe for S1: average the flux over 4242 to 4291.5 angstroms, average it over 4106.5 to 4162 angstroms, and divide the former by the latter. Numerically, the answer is 0.9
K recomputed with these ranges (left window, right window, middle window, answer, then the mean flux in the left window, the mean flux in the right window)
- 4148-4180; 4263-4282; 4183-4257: 0.013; 6.72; 6.17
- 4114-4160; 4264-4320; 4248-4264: -0.046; 6.69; 5.7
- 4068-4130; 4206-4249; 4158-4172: -0.068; 6.56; 6.35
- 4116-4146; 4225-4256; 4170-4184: -0.024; 6.68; 6.12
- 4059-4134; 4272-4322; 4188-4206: -0.063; 6.51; 5.67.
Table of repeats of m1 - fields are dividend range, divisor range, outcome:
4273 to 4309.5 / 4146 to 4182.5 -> 0.82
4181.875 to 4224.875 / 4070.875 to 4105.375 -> 1.02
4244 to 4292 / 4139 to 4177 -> 0.91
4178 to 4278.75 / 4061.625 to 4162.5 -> 0.97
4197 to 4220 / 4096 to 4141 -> 1.00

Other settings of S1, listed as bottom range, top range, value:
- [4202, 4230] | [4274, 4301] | 0.91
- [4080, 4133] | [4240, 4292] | 0.92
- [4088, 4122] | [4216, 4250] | 0.94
